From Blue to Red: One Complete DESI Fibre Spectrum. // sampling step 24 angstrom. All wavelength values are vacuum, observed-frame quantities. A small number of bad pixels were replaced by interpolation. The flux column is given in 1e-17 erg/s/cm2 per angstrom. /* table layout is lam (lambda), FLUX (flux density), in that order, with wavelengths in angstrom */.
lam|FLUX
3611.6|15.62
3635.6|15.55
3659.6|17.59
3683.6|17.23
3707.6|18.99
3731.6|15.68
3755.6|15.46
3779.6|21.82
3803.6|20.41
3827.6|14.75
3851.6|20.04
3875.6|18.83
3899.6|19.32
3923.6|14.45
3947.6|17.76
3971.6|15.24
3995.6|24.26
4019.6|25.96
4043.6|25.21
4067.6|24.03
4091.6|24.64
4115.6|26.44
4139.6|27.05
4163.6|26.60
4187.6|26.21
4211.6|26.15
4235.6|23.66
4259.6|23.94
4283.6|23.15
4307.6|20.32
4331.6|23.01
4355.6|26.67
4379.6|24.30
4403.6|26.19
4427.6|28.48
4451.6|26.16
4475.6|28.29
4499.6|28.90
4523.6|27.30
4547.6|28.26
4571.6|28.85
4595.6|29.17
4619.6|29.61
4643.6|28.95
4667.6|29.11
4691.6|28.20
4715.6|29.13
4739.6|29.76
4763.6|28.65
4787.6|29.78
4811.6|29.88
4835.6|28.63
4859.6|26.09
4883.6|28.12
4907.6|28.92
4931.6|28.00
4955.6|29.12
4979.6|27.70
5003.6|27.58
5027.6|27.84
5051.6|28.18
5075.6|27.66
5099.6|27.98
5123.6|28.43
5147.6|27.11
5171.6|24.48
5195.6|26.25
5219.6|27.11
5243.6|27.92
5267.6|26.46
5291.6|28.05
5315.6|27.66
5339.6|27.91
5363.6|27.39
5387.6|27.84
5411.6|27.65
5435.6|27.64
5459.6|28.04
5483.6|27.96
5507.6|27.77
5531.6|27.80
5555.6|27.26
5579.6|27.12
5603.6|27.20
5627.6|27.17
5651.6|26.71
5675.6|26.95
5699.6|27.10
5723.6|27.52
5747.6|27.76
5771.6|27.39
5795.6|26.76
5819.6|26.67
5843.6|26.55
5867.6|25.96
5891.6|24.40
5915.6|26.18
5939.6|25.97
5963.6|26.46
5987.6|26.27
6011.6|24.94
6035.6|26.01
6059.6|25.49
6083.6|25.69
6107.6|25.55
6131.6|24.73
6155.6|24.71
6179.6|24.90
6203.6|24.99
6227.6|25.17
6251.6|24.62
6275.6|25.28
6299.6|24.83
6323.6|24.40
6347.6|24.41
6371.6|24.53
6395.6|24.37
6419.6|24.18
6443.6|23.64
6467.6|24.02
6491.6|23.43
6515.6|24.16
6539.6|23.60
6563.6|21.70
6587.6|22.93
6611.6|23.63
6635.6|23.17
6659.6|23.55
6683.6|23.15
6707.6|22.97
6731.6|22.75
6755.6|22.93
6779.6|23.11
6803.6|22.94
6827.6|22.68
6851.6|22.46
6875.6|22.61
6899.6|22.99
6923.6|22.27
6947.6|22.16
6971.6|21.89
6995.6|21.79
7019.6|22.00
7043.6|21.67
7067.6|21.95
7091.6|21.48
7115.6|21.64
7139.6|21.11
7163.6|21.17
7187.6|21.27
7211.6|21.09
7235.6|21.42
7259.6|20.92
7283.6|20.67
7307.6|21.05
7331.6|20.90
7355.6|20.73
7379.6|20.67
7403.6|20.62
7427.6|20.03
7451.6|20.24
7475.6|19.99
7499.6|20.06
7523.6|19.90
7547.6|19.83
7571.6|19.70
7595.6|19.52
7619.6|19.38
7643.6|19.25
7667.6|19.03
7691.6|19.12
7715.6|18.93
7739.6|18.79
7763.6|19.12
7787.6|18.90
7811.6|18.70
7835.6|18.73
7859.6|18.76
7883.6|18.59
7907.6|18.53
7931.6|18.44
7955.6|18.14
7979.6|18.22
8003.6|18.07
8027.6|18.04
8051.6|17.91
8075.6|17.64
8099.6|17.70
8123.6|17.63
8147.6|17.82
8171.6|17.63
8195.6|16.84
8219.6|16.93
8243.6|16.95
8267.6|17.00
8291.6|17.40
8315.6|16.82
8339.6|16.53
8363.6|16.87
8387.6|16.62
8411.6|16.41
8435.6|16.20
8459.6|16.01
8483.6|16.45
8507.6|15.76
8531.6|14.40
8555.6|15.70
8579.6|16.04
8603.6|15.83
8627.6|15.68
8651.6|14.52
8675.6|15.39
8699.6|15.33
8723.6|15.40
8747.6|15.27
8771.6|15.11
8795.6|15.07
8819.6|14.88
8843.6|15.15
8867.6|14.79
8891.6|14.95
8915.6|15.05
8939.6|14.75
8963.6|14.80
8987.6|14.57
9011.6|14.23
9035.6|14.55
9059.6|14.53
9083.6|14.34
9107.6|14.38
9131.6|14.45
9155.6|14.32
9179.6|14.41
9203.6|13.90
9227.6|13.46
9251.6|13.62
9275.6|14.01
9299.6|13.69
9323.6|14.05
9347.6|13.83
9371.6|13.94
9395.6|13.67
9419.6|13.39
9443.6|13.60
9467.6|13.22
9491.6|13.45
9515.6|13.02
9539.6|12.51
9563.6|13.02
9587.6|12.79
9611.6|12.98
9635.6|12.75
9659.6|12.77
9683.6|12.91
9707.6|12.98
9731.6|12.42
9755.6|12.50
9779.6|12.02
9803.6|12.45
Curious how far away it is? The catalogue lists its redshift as 0.00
